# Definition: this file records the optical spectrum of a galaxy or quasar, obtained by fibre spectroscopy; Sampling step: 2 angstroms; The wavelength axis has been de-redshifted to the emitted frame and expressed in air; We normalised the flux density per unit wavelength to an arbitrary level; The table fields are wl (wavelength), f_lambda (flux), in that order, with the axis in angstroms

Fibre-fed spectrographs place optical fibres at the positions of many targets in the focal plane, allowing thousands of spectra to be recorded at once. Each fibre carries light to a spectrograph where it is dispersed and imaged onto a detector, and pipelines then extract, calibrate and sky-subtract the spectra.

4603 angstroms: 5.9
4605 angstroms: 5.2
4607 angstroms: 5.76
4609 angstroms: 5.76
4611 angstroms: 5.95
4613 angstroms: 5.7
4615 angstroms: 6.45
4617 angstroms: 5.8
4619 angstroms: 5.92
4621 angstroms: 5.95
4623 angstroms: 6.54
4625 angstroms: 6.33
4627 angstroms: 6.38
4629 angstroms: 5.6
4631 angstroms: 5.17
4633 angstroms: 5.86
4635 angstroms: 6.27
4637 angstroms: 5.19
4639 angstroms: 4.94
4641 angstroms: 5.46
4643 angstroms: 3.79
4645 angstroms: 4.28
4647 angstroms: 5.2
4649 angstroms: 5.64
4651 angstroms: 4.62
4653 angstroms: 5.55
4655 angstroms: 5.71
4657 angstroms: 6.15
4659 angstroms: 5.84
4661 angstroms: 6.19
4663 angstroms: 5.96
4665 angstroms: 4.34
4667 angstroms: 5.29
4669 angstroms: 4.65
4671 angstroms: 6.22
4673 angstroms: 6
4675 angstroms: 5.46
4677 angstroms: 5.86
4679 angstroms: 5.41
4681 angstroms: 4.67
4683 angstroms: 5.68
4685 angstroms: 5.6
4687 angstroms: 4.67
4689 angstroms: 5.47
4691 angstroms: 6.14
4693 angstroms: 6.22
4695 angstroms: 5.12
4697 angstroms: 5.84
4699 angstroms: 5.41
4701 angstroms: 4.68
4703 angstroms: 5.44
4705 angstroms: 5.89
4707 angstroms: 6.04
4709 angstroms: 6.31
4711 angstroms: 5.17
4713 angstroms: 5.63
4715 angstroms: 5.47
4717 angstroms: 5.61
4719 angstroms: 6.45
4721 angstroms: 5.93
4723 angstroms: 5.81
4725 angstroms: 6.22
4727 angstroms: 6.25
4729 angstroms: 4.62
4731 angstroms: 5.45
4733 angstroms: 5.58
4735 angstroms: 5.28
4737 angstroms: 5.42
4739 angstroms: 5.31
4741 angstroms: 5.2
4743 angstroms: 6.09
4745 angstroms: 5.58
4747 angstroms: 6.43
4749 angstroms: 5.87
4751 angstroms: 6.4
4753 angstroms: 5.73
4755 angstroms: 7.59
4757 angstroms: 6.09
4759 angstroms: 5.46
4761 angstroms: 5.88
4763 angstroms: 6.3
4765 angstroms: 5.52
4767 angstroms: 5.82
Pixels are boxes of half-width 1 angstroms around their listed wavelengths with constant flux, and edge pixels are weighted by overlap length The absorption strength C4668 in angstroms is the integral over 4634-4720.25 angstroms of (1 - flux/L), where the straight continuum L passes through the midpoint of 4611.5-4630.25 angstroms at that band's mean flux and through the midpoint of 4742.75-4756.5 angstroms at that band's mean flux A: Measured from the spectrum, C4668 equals 9.30 angstroms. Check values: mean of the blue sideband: 6.06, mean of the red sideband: 6.24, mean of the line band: 5.48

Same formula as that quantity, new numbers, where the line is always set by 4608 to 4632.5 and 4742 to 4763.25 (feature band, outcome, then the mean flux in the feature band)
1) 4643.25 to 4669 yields 2.9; 5.32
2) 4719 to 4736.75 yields 1.2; 5.68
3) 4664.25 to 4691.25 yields 2.9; 5.38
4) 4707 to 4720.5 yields 0.6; 5.8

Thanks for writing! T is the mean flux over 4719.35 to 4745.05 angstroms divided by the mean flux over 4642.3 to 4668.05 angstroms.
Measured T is 1.06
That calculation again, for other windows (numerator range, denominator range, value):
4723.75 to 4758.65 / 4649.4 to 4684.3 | 1.06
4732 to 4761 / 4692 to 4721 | 1.03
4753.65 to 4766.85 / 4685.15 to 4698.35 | 1.10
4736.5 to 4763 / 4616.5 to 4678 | 1.07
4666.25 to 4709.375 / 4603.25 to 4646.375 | 0.98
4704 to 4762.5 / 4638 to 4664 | 1.09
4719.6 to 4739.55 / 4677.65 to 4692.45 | 1.04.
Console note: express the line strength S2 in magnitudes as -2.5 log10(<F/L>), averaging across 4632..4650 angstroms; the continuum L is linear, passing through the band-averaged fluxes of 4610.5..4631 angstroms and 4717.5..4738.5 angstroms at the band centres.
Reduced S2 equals 0.15 mag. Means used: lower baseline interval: 6.02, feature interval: 5.18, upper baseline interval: 5.69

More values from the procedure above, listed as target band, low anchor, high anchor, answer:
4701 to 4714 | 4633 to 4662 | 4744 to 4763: 0.02 mag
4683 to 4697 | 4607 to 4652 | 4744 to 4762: 0.05 mag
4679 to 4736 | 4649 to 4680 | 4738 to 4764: 0.03 mag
